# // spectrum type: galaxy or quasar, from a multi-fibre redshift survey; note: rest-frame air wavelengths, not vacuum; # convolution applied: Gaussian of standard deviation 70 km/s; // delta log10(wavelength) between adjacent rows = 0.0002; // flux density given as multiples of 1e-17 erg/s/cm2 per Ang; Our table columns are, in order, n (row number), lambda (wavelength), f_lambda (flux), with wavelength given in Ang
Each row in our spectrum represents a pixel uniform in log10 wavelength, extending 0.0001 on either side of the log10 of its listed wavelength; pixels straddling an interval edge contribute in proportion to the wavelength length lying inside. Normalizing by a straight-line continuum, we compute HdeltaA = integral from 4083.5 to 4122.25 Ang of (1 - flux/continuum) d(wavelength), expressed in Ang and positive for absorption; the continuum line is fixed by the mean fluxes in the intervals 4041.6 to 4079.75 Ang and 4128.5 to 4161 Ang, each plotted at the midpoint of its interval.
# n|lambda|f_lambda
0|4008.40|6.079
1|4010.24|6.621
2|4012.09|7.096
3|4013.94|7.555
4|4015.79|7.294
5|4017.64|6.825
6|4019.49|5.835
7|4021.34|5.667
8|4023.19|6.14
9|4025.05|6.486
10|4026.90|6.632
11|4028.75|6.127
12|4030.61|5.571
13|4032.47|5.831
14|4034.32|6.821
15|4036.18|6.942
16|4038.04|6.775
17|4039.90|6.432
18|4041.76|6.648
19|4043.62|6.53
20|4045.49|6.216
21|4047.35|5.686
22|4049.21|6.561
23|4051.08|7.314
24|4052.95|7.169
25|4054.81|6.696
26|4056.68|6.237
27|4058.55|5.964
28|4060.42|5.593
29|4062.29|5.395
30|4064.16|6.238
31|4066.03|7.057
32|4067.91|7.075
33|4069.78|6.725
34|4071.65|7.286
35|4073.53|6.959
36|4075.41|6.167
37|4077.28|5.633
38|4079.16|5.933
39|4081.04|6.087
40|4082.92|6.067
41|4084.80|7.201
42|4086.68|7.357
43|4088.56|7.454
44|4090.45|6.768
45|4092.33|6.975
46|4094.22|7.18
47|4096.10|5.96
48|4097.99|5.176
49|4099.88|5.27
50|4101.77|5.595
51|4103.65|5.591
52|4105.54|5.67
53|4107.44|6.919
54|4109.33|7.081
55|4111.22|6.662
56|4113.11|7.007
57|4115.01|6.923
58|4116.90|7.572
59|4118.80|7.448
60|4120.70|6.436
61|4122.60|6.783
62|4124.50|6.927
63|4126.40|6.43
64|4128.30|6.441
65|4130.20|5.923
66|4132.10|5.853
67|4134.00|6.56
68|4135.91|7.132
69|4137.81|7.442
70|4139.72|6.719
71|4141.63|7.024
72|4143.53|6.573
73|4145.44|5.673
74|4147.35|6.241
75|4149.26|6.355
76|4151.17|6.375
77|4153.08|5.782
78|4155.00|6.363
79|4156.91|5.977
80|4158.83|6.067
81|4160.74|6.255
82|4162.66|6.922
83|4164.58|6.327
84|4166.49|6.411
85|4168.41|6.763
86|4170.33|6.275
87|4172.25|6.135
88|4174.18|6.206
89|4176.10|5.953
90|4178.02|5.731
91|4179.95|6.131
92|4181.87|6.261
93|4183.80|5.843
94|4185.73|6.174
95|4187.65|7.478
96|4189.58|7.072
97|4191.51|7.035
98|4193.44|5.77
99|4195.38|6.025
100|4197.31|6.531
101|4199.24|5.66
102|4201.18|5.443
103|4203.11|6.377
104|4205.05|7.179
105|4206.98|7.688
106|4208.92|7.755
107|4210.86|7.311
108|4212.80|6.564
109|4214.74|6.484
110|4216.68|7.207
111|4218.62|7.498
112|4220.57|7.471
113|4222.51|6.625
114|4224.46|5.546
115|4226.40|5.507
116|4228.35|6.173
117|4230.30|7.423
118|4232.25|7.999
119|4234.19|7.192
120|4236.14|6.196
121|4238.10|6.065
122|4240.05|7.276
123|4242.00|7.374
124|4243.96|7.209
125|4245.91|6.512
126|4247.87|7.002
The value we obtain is -1.2 Ang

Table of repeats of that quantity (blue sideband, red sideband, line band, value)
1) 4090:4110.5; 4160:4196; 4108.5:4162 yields -2.6 Ang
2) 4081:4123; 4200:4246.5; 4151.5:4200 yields 3.2 Ang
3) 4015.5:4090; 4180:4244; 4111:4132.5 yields -0.5 Ang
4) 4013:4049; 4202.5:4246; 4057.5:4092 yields 0.2 Ang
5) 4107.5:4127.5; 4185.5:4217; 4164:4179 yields 1.2 Ang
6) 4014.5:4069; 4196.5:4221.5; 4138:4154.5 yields 0.7 Ang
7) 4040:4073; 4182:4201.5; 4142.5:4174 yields 0.4 Ang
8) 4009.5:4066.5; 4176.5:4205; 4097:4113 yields 0.8 Ang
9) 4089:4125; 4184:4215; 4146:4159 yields 0.8 Ang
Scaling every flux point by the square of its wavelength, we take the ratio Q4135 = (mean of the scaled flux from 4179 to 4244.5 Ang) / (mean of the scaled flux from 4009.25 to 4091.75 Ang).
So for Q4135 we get 1.11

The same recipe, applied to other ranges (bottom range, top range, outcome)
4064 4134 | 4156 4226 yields 1.04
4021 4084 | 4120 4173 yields 1.06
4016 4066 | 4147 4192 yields 1.06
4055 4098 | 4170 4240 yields 1.08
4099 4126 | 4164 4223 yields 1.04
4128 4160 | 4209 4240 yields 1.11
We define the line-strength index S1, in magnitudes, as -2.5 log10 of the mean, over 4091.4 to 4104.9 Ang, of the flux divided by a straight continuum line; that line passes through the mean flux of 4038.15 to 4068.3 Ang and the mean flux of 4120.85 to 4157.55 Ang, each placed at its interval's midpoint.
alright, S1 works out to 0.08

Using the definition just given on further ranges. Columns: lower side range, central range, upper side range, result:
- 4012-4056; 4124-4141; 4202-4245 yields 0.02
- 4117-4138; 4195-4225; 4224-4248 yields 0.00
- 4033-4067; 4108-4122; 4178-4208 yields -0.09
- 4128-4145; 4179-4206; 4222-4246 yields 0.05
